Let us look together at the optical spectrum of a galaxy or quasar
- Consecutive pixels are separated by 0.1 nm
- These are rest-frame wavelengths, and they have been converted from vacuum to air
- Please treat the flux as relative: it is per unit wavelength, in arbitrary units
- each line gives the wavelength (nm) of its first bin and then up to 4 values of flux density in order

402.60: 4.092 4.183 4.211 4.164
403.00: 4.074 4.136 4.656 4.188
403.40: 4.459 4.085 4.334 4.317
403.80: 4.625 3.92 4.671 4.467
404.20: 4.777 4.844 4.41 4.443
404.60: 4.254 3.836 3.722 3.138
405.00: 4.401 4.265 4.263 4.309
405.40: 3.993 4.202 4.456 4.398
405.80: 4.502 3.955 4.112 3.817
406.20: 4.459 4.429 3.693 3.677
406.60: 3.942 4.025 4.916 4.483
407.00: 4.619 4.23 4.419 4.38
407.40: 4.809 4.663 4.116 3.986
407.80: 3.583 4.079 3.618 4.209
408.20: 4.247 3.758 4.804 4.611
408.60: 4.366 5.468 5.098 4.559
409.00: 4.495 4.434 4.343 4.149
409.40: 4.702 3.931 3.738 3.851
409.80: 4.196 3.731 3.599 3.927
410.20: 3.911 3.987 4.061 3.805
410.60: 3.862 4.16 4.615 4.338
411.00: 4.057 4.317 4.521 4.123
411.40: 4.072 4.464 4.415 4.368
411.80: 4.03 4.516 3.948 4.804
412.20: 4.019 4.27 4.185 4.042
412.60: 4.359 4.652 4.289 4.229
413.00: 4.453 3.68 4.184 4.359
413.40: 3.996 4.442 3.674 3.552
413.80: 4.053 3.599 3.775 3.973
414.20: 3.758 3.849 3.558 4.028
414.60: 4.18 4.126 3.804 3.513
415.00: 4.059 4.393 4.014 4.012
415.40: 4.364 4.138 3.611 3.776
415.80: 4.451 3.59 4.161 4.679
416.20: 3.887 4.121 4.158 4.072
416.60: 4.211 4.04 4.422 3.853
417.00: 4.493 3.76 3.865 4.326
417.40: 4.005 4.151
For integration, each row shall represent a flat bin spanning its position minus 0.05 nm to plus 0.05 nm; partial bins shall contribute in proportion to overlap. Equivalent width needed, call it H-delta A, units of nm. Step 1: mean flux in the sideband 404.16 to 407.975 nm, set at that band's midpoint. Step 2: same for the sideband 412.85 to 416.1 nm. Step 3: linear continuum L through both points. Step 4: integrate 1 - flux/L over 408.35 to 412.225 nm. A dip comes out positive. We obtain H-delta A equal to -0.15 nm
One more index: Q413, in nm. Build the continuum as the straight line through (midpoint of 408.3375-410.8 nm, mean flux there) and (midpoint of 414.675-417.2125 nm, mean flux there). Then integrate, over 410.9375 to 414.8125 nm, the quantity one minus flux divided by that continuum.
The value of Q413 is 0.025 nm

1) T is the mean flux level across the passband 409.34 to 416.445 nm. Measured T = 4.09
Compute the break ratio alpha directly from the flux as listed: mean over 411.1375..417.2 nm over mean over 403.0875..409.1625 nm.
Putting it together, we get 1.0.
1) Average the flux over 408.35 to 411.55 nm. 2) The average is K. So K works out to 4.26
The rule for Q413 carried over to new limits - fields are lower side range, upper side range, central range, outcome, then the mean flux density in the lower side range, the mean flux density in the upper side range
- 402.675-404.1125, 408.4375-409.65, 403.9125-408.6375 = 0.17 nm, 4.3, 4.49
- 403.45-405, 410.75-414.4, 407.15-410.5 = -0.02 nm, 4.26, 4.16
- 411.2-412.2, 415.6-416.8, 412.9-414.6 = 0.10 nm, 4.3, 4.1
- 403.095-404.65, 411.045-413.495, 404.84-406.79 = 0.12 nm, 4.42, 4.27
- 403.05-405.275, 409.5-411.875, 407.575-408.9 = -0.05 nm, 4.28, 4.09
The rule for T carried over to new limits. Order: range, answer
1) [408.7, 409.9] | 4.34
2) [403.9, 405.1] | 4.25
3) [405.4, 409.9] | 4.28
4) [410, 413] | 4.21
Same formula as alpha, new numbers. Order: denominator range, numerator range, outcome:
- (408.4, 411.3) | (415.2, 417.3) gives 0.96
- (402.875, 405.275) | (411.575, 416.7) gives 0.96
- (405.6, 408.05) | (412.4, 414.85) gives 0.96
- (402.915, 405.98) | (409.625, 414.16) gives 0.97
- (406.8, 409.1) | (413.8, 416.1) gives 0.90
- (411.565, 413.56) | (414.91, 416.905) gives 0.96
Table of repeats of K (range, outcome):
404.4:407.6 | 4.22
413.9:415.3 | 3.92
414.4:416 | 3.99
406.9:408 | 4.27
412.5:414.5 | 4.02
